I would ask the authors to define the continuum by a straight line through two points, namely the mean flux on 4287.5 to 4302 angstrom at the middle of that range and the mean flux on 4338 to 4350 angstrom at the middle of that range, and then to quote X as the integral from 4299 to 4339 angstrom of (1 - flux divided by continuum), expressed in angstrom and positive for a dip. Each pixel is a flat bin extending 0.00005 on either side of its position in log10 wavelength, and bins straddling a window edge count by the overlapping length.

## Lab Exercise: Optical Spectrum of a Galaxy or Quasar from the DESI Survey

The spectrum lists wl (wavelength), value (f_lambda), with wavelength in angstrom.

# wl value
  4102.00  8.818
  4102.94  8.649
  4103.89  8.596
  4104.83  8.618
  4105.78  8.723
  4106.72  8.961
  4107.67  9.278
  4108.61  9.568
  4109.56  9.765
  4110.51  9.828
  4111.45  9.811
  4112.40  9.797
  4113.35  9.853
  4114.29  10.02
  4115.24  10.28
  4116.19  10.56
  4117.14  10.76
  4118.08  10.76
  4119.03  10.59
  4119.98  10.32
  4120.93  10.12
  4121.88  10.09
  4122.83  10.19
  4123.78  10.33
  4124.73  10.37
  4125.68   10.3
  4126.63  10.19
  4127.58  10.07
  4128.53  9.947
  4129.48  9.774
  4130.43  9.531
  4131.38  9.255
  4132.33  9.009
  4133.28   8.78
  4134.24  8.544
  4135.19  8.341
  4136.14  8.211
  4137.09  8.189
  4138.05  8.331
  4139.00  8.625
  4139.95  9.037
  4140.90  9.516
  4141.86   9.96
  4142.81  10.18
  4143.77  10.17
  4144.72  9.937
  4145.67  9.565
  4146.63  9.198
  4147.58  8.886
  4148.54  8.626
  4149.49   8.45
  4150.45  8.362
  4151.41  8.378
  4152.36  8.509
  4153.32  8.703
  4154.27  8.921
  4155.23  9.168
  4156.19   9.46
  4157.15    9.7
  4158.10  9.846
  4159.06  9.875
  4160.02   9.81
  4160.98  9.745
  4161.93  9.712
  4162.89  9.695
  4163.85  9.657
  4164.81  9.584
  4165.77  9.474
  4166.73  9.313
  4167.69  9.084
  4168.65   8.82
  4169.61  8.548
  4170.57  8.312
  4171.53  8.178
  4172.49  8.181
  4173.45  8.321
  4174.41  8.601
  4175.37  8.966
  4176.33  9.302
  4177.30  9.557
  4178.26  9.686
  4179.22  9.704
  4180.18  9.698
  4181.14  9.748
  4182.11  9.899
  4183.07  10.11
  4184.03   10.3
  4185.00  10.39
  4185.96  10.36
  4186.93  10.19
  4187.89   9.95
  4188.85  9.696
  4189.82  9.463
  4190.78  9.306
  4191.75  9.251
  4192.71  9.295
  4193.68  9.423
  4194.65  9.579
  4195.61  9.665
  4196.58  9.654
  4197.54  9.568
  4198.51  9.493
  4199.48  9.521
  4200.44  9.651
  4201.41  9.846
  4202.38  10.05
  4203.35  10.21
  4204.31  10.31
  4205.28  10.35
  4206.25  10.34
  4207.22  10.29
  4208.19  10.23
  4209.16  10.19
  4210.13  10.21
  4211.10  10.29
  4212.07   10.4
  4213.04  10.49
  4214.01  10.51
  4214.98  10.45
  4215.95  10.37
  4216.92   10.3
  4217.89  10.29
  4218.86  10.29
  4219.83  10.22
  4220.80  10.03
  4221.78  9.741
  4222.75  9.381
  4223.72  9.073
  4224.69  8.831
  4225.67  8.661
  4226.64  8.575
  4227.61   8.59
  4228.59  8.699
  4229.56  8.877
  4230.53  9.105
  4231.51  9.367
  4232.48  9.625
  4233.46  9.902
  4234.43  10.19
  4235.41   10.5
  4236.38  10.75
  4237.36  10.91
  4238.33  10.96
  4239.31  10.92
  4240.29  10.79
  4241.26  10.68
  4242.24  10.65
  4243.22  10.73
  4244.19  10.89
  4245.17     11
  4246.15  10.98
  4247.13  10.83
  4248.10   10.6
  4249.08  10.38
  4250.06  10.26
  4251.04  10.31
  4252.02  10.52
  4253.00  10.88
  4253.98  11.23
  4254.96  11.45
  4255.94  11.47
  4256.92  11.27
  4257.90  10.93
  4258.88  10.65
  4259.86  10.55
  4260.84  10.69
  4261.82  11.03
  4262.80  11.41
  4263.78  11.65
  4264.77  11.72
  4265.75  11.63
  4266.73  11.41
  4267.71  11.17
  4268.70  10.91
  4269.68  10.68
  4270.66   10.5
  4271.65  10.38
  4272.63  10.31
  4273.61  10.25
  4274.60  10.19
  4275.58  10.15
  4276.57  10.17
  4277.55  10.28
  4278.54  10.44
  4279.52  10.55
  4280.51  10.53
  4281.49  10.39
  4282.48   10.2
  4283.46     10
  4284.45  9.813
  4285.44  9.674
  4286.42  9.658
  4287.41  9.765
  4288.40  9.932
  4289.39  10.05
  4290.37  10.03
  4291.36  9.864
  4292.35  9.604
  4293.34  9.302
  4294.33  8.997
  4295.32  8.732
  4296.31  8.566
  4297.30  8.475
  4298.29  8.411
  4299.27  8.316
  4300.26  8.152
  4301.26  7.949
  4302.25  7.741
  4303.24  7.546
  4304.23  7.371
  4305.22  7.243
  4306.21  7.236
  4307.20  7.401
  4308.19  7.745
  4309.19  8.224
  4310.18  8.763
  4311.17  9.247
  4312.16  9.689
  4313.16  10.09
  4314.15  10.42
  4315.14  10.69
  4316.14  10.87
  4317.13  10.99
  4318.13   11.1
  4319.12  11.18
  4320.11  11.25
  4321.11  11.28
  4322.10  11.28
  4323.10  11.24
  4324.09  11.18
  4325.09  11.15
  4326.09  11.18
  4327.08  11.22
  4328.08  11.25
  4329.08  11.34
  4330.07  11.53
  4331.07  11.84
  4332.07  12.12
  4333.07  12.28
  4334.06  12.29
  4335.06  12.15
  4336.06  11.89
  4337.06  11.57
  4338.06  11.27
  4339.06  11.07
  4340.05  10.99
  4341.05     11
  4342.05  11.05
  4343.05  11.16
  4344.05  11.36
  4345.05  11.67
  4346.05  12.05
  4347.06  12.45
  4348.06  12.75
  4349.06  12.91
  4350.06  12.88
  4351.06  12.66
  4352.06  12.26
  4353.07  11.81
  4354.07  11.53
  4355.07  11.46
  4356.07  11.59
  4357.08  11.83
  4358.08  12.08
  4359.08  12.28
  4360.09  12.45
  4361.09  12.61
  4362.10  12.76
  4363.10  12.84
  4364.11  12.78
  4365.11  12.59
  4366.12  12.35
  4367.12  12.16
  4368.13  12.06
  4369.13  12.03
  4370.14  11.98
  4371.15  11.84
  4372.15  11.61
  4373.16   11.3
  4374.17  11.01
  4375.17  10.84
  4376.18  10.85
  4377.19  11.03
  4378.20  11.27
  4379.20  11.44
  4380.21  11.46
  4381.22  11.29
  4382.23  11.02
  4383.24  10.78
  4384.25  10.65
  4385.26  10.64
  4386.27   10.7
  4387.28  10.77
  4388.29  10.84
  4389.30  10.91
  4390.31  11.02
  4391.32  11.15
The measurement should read 0.7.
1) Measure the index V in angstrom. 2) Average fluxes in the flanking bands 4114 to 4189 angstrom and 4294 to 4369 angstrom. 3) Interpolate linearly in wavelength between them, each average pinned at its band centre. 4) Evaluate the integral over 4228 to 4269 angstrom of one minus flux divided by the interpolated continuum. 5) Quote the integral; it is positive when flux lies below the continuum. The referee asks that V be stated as -1.8 angstrom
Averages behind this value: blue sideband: 9.47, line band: 10.7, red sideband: 10.8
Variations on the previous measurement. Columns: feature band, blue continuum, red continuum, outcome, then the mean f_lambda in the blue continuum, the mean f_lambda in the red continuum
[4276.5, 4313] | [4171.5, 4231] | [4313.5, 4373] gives 6.5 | 9.69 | 11.7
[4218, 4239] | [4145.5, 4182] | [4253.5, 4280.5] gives 1.1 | 9.14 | 10.8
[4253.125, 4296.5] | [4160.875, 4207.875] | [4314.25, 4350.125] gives 1.3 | 9.55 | 11.5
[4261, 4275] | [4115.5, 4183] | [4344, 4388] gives -0.3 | 9.39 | 11.8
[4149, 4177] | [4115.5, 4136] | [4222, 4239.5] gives 2.0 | 9.87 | 9.59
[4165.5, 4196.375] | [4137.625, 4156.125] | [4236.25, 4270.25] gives 0.9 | 9.09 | 10.9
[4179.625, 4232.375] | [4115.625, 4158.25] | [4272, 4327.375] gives -1.3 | 9.46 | 9.68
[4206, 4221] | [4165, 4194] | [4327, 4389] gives -0.8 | 9.37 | 11.7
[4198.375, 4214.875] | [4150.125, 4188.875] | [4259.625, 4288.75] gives -0.7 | 9.36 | 10.5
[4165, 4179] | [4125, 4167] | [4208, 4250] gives 0.9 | 9.29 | 10.1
